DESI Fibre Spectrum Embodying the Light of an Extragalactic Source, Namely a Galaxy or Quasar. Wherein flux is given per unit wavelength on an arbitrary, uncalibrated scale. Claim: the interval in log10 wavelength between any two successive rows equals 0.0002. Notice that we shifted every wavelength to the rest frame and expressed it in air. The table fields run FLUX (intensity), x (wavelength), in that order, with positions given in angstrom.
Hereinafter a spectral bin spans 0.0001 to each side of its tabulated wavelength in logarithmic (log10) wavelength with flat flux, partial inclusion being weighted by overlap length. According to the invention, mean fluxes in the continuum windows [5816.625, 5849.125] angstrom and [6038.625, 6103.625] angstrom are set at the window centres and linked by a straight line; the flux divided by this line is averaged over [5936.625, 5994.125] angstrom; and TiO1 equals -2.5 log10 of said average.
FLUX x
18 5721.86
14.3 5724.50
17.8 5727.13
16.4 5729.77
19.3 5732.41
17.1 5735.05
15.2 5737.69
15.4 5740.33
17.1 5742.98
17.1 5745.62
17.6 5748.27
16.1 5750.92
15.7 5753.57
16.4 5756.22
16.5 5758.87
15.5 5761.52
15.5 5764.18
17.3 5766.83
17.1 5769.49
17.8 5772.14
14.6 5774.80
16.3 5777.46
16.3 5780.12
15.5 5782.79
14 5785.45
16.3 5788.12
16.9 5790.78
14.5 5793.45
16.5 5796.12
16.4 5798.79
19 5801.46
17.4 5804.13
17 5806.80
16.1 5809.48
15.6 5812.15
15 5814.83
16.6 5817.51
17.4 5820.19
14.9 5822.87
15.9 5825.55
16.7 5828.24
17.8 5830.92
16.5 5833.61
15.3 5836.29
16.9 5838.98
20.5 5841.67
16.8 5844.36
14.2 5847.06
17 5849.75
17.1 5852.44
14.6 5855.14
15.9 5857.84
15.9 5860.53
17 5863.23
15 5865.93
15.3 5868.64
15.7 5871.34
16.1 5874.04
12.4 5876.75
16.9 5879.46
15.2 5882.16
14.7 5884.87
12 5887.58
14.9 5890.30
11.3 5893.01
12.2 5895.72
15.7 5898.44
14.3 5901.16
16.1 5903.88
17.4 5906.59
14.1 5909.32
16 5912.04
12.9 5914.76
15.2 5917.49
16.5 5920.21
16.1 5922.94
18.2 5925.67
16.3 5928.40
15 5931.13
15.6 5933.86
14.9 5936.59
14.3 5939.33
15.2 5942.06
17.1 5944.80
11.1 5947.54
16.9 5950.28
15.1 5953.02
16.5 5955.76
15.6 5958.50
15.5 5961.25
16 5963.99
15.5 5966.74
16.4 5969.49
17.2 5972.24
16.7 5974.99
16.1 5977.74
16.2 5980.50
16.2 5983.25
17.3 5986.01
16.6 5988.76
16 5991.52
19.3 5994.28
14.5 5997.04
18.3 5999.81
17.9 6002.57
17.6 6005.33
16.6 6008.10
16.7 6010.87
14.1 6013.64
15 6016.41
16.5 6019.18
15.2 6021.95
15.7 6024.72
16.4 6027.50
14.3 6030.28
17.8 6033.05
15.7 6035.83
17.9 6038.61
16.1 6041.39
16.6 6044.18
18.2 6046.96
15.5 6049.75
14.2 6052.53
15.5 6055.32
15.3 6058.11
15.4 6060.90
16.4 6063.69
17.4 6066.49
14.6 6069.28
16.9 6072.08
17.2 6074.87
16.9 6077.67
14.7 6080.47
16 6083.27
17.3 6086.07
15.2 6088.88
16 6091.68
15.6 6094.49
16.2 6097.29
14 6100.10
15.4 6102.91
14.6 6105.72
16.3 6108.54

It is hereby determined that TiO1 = 0.02 mag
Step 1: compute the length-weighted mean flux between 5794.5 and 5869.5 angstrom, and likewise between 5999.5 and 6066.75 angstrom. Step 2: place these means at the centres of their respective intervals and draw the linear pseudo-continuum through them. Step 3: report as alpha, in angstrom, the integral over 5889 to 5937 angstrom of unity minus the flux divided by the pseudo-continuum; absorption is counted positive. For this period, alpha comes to 3.5 angstrom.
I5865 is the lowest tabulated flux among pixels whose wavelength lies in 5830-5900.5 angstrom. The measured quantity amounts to 11.3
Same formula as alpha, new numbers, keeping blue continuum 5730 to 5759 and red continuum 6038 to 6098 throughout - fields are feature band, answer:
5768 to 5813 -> 0.74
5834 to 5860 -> 0.06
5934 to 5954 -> 1.66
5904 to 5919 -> 1.08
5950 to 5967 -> 0.50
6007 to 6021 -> 0.40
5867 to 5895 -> 3.47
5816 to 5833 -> 0.01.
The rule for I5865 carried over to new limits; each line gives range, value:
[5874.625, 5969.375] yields 11.1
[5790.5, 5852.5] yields 14.2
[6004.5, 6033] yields 14.1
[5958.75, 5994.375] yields 15.5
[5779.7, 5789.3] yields 14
